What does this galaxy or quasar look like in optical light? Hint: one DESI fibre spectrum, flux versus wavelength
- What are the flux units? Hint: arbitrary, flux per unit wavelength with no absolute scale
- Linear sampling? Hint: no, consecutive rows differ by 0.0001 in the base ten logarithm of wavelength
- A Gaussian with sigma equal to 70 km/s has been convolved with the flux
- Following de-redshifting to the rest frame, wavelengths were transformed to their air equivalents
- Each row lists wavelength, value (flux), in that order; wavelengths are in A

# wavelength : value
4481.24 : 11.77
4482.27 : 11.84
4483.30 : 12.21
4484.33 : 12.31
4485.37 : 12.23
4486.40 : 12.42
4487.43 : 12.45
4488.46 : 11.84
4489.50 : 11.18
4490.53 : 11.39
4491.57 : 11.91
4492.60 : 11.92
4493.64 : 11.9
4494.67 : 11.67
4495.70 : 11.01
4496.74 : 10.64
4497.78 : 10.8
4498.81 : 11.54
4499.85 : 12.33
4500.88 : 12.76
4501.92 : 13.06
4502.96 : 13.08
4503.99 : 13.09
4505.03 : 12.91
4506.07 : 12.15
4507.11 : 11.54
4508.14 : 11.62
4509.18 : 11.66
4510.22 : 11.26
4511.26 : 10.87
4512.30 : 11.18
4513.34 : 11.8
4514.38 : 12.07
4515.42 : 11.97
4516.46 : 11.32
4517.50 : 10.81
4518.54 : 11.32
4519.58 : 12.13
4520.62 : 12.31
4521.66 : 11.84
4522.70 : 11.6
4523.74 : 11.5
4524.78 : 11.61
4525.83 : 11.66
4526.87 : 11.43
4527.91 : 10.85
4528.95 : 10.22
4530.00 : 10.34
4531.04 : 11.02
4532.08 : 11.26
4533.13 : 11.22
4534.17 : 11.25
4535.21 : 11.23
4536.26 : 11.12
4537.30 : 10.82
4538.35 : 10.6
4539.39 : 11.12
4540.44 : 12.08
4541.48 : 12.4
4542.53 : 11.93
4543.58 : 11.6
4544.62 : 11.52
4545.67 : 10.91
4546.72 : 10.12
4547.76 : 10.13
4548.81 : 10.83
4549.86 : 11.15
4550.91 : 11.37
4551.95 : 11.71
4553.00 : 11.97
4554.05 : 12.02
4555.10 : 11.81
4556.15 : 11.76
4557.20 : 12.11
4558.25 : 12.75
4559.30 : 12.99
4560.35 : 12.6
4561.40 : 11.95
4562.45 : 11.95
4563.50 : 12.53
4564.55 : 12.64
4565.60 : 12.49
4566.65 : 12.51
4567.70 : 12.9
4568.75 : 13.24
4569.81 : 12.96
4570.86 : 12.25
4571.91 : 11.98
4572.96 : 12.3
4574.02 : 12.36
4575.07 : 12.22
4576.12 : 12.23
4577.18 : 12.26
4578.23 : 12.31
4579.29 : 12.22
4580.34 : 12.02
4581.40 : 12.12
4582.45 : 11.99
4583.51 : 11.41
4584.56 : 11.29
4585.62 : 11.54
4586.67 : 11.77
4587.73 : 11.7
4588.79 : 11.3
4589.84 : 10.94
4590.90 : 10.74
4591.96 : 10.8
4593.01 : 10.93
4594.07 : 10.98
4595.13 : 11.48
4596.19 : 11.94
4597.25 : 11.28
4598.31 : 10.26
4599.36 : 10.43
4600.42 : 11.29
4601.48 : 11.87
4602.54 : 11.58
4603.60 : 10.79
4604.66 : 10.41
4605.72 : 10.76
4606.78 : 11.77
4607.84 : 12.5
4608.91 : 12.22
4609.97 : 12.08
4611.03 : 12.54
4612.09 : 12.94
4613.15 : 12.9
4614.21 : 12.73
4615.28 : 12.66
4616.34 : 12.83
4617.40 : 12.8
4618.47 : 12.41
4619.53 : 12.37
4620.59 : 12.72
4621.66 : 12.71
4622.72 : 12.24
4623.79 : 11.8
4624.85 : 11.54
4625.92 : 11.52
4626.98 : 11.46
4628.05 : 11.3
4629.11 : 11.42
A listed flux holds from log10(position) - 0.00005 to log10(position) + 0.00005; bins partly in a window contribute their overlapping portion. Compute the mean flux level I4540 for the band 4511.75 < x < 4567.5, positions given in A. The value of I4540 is 11.6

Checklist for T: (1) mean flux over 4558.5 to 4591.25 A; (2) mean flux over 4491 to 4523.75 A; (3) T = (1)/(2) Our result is 1.0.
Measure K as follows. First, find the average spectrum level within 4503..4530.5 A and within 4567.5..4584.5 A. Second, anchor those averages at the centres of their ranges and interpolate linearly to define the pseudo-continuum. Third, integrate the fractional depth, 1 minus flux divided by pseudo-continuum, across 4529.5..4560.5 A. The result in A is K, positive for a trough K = 1.2 A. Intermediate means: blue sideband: 11.6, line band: 11.4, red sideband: 12.3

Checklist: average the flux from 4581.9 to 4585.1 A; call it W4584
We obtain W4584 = 11.6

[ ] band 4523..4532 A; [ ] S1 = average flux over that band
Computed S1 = 11.1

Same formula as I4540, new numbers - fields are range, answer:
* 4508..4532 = 11.4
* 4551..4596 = 12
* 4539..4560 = 11.6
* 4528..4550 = 11.1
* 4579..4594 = 11.5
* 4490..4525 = 11.8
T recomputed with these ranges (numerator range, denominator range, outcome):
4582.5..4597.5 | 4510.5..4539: 1.00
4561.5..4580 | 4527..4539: 1.14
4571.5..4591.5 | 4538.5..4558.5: 1.03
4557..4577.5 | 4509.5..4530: 1.09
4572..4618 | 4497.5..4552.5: 1.02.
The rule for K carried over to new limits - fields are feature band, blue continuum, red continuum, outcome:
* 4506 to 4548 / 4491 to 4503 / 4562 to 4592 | 2.0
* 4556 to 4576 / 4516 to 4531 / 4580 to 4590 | -1.6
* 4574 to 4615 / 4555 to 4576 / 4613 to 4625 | 2.6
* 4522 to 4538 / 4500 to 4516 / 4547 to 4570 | 1.2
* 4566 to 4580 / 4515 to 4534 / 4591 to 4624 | -1.0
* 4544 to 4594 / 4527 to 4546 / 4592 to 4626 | -1.6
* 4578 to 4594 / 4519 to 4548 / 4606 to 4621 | 0.8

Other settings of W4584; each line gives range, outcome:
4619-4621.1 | 12.6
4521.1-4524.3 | 11.7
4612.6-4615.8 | 12.8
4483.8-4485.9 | 12.3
